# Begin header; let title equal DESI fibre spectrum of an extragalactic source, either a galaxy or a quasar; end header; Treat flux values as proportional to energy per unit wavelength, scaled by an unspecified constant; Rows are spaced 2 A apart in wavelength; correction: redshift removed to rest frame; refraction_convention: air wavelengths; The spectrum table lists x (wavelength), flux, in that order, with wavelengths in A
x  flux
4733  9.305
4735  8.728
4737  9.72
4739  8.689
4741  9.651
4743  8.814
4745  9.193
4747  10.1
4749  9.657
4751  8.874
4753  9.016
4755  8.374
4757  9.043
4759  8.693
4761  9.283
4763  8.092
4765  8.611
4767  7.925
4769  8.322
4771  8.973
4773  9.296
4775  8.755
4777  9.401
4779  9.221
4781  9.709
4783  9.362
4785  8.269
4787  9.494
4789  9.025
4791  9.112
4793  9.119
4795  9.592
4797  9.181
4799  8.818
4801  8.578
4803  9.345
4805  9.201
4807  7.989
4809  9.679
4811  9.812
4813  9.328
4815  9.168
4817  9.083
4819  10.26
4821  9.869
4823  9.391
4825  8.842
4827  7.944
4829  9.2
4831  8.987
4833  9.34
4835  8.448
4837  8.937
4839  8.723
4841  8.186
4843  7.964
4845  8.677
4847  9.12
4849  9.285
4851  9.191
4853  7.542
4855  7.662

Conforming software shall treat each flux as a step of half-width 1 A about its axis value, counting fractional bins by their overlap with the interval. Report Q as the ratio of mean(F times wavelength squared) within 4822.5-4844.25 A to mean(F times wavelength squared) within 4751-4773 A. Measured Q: 1.03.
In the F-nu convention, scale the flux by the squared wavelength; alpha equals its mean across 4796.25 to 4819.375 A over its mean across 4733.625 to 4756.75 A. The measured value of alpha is 1.03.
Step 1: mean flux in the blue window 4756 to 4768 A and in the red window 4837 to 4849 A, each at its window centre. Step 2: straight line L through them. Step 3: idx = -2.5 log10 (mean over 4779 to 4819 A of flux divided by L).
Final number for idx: -0.069 mag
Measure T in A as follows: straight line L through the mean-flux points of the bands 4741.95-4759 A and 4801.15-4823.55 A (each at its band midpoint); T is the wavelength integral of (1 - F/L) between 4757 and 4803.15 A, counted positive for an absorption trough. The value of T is 1.3 A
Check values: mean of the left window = 9.11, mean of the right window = 9.34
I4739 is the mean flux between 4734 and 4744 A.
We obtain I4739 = 9.12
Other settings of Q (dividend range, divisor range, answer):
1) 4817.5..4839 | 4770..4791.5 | 1.01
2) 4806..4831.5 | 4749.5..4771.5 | 1.09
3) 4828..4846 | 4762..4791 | 1.00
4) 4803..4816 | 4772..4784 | 1.00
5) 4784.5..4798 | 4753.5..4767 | 1.07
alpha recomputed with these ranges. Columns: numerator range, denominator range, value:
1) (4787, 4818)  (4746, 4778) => 1.05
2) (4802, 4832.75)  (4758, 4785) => 1.06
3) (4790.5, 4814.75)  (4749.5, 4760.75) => 1.05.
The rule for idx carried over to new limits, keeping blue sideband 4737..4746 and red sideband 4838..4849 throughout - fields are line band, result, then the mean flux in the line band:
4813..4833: -0.06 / 9.21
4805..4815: -0.05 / 9.2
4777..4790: -0.03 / 9.2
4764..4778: 0.03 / 8.75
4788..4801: -0.03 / 9.1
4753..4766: 0.04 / 8.71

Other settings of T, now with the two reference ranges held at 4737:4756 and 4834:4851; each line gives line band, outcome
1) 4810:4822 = -1.0 A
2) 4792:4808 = -0.1 A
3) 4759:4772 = 0.8 A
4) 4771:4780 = -0.1 A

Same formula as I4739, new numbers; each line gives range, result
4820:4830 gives 9.05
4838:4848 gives 8.53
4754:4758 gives 8.71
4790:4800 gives 9.16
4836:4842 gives 8.62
